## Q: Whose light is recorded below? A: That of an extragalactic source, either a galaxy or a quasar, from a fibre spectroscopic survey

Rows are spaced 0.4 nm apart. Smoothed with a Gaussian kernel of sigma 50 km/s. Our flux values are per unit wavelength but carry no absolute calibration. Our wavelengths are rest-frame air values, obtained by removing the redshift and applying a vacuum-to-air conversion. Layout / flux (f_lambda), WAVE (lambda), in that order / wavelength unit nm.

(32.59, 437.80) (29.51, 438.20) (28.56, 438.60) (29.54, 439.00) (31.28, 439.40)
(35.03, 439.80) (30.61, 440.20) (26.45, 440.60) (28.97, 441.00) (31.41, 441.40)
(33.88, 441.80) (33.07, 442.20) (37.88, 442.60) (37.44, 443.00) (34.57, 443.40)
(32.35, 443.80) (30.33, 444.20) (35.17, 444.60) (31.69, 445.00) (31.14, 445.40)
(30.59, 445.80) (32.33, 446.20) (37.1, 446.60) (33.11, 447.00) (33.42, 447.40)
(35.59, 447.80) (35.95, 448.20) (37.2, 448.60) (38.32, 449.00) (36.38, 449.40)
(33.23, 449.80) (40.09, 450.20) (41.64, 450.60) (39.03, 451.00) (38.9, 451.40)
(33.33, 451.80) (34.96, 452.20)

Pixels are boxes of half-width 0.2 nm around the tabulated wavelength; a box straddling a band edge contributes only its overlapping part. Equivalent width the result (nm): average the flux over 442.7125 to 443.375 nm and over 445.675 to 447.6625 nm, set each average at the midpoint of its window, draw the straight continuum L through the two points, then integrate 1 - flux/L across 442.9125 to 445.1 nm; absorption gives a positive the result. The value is 0.15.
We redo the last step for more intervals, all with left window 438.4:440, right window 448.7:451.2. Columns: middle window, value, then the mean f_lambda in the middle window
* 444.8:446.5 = 0.17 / 31.8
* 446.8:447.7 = 0.07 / 33.5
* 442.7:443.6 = -0.07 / 36.2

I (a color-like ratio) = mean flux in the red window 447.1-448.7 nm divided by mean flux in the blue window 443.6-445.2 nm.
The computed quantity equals 1.1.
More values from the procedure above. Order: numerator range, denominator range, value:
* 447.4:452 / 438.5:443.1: 1.16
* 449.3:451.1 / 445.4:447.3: 1.15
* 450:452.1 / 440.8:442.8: 1.16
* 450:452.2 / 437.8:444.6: 1.19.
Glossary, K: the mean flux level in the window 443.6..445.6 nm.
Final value 32.1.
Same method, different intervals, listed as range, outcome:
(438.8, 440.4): 31.6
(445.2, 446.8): 32.8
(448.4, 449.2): 37.8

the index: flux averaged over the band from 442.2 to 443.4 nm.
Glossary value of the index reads 36.4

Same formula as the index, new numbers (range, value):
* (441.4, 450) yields 34.3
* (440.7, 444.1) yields 33.4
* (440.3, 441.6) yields 29.1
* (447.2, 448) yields 34.5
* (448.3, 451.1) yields 37.9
